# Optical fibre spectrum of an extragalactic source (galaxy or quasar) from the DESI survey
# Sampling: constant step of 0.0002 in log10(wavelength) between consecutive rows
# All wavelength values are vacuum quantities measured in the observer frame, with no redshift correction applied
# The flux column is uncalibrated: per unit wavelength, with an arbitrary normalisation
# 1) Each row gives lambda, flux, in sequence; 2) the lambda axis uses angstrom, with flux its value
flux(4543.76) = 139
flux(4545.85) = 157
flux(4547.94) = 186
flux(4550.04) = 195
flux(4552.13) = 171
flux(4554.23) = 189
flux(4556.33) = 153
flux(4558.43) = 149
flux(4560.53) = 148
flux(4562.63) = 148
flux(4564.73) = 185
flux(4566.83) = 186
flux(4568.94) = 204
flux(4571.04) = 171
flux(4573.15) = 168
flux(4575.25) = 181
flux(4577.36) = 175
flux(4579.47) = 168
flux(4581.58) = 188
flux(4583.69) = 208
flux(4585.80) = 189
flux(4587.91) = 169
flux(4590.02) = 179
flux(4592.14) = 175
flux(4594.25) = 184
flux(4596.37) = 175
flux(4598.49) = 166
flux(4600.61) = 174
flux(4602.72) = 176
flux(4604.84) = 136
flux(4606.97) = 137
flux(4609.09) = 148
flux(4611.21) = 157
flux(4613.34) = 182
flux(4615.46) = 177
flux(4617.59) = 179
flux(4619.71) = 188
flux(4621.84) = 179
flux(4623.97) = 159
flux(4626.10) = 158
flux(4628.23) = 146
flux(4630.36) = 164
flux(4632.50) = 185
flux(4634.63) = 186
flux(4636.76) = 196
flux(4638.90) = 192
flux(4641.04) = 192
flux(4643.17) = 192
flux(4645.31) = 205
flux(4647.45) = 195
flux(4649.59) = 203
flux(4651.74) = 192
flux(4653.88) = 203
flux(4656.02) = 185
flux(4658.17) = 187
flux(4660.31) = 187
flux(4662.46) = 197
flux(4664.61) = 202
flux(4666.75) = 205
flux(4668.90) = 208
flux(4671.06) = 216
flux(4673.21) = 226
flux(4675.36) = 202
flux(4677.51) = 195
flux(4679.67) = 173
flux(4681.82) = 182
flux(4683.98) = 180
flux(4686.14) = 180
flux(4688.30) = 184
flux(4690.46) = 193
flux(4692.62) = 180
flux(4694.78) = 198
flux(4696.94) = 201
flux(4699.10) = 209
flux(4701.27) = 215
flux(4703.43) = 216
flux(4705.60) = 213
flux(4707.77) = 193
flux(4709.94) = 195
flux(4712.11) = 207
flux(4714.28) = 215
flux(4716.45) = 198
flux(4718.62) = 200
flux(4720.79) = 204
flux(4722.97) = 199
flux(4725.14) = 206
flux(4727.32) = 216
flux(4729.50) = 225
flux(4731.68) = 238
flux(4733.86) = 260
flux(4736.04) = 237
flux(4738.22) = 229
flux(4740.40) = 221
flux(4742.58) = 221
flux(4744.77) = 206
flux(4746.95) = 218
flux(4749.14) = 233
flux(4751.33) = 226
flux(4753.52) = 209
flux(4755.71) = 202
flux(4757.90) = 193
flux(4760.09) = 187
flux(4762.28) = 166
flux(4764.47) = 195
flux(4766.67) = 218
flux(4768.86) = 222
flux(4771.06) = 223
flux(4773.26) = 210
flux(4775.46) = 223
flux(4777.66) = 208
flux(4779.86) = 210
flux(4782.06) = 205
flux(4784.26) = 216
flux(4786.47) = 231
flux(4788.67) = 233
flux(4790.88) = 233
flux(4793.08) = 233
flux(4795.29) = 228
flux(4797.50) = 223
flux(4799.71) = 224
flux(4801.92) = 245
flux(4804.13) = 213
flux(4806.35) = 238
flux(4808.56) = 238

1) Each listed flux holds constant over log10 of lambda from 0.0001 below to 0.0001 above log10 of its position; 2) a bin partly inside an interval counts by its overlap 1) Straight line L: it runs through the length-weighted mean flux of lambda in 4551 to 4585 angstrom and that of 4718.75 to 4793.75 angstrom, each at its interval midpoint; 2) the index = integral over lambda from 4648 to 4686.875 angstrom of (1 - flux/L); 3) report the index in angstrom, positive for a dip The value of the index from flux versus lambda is 0.1 angstrom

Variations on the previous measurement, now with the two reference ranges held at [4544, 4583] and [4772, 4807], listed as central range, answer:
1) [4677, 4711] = 1.3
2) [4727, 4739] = -1.4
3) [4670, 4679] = -0.5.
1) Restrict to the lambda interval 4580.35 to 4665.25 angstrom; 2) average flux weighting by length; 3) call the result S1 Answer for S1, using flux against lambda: 180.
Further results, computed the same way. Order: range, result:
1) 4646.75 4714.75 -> 198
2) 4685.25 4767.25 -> 208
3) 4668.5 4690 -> 194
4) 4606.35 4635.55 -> 168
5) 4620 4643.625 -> 177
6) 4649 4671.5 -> 198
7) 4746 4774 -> 208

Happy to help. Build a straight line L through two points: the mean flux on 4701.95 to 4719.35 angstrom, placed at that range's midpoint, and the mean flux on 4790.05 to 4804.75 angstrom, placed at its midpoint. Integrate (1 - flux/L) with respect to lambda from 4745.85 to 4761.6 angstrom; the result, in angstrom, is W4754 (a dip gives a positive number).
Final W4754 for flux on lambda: 0.6 angstrom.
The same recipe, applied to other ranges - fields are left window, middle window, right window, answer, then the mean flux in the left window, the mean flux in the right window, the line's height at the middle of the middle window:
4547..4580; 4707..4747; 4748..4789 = -2.4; 174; 211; 203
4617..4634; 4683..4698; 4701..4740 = 1.0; 170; 215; 201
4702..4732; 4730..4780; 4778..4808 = 0.2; 208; 225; 217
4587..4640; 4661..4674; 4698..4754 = -1.1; 171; 216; 192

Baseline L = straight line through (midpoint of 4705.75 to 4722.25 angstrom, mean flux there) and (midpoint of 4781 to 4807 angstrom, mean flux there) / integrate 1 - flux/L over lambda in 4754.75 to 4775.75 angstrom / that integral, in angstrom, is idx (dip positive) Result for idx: 1.4 angstrom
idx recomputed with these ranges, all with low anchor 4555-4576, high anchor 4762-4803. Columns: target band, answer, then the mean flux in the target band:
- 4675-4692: 0.97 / 185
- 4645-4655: -0.55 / 199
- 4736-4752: -0.95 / 223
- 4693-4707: -0.46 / 207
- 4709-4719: 0.01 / 203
